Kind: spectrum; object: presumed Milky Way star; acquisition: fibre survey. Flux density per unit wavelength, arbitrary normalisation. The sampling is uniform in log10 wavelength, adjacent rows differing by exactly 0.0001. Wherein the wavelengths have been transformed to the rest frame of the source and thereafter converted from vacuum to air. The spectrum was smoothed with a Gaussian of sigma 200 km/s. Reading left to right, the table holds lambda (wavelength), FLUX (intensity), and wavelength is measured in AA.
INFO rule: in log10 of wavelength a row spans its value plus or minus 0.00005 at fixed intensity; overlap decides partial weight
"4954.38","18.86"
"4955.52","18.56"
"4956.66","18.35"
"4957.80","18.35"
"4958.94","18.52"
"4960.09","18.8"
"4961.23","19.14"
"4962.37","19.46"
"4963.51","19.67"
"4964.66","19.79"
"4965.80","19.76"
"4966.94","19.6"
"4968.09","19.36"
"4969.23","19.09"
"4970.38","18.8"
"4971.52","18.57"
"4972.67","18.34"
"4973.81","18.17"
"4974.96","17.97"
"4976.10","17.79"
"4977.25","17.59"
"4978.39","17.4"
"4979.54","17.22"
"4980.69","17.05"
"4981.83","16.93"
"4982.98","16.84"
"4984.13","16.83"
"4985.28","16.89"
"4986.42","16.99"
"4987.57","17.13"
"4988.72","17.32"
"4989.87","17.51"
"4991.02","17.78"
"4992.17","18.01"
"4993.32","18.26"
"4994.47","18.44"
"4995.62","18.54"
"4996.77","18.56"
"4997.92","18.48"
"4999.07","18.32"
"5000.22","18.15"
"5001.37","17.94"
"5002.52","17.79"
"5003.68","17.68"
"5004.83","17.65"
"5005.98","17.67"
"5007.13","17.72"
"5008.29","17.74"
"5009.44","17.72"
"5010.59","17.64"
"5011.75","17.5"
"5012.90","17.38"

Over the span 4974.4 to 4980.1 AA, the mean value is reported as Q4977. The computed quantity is 17.6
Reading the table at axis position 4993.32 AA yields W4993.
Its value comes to 18.26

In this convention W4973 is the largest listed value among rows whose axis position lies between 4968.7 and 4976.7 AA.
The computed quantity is 19.09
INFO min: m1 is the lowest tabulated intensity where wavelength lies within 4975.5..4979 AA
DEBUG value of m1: 17.4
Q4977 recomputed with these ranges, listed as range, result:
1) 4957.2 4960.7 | 18.5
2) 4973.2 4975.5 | 18.1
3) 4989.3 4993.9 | 17.9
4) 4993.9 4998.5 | 18.5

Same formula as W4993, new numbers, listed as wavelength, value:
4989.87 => 17.51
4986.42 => 16.99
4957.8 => 18.35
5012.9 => 17.38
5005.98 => 17.67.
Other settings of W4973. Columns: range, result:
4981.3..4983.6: 16.93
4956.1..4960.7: 18.8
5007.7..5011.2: 17.74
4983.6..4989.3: 17.32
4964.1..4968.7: 19.79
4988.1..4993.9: 18.26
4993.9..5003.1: 18.56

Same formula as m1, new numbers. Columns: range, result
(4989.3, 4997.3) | 17.51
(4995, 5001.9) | 17.94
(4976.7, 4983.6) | 16.84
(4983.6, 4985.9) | 16.83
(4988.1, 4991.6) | 17.32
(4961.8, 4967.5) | 19.46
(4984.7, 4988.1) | 16.89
